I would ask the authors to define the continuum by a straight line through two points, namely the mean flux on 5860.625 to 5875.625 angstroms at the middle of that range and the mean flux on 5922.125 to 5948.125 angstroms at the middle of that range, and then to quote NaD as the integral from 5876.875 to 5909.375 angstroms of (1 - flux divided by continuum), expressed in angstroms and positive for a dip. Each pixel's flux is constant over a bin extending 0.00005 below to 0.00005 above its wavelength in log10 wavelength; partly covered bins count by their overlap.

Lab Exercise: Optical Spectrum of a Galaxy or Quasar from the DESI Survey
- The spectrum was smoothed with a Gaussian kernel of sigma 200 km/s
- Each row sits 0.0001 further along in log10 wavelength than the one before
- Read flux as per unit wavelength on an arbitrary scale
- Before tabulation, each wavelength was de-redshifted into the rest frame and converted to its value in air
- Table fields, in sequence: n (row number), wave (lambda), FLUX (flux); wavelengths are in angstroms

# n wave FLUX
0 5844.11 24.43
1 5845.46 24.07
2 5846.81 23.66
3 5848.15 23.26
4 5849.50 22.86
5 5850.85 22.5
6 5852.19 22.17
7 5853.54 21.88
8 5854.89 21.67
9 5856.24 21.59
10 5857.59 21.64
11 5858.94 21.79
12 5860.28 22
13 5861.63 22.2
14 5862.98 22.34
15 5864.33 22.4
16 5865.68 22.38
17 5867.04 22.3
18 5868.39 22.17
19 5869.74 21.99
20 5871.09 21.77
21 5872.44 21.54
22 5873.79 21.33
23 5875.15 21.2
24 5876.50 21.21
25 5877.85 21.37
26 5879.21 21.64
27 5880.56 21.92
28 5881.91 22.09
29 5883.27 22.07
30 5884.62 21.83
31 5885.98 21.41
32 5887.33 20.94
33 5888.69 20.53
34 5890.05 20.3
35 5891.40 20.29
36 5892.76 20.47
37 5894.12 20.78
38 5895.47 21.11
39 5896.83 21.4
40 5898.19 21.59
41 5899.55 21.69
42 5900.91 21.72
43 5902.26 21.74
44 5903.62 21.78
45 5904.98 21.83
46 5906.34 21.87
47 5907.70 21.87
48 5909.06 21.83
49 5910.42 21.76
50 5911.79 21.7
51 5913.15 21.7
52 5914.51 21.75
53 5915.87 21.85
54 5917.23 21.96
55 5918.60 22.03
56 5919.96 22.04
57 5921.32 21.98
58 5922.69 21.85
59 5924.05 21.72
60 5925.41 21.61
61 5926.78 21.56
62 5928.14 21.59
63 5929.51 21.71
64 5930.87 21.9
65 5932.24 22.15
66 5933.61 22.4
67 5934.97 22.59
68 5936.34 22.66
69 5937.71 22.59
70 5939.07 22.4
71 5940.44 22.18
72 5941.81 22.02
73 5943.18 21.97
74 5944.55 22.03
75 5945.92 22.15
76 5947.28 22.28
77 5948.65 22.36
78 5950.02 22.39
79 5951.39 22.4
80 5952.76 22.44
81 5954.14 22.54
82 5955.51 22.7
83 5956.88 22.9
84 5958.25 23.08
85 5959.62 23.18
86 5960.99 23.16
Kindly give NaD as 0.88 angstroms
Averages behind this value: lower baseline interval 22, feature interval 21.4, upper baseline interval 22.1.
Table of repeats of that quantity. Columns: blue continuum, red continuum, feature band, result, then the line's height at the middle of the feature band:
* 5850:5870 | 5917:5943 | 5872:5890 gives 0.5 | 22.1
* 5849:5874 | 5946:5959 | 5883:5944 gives 1.7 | 22.3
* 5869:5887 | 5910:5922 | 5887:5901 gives 0.5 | 21.7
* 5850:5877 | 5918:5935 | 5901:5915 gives 0.1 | 21.9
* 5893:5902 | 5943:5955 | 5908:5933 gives 0.0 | 21.8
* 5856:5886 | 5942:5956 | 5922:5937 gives 0.1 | 22.2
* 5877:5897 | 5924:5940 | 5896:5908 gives -0.1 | 21.5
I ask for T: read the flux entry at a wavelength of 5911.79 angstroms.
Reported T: 21.7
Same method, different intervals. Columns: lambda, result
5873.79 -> 21.33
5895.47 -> 21.11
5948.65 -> 22.36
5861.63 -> 22.2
